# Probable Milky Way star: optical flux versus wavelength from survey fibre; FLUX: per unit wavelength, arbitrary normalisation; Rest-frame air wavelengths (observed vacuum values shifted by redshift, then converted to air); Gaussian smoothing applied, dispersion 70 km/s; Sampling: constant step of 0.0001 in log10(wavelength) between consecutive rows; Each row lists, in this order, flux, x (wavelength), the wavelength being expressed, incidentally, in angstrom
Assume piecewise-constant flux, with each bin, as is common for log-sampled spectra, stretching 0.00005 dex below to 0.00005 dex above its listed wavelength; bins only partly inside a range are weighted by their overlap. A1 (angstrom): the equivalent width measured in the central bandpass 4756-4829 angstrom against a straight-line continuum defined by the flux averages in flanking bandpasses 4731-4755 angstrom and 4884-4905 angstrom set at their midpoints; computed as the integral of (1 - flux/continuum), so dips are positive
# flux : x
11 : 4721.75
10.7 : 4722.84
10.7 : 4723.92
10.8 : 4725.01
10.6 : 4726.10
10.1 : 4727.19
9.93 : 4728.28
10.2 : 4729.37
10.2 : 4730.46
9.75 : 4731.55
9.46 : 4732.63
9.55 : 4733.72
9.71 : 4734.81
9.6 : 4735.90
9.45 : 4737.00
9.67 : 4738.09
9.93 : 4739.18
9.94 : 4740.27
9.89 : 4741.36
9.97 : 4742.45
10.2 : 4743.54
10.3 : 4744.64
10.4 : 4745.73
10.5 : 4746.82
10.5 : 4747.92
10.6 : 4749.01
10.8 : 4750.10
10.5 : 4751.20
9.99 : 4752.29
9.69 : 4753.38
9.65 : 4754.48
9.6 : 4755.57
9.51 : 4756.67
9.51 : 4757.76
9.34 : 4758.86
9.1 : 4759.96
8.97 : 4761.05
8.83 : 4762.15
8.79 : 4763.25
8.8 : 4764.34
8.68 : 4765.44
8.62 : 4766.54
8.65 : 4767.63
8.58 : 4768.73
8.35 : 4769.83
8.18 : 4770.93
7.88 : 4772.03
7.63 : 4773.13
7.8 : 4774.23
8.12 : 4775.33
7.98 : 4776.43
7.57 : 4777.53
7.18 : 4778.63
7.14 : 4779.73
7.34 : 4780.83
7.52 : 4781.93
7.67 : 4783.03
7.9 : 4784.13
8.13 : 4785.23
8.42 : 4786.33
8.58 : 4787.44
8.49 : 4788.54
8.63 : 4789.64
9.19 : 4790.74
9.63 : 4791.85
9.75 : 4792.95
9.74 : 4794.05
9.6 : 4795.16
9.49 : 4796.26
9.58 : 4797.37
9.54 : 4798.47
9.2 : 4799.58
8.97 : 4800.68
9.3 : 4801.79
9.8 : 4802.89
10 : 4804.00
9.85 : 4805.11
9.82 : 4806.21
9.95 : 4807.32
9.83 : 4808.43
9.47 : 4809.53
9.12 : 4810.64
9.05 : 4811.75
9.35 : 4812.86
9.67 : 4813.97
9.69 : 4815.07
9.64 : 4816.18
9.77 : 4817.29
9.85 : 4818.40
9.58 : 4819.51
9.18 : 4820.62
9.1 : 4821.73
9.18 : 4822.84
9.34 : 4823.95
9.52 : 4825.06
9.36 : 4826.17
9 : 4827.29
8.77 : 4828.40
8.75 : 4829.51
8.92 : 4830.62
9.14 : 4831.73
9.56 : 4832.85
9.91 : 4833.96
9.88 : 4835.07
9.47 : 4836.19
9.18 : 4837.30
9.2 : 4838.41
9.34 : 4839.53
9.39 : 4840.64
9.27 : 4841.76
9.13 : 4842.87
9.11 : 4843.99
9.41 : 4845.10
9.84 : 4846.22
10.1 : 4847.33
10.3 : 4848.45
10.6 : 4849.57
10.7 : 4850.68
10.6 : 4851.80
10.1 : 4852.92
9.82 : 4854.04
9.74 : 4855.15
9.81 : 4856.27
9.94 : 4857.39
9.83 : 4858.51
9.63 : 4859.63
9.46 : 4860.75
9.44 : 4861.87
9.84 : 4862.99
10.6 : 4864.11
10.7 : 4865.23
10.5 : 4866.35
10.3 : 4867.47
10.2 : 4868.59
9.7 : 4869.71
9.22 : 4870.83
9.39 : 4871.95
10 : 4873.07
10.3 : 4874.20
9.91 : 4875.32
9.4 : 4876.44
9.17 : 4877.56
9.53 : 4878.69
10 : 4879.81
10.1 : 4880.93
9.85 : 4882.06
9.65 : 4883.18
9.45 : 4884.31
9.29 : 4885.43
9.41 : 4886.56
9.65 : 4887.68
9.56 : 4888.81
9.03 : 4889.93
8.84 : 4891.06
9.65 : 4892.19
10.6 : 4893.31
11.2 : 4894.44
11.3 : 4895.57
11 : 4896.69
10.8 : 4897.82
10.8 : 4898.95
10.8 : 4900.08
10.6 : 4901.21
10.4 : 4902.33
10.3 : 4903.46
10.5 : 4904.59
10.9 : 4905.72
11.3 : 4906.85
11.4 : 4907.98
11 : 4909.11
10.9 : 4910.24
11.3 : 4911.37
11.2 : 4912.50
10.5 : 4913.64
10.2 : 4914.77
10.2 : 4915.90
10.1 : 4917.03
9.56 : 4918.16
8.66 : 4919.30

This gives 8.1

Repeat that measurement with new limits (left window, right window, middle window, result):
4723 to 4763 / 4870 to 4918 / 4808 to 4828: 1.28 angstrom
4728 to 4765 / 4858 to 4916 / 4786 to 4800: 0.96 angstrom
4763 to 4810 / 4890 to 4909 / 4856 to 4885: 0.82 angstrom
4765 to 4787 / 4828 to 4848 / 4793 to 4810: -2.14 angstrom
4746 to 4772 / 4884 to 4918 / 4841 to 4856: 0.19 angstrom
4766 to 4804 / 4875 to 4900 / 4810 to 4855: -1.61 angstrom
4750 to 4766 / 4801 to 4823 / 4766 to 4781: 2.39 angstrom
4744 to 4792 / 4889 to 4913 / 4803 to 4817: -0.33 angstrom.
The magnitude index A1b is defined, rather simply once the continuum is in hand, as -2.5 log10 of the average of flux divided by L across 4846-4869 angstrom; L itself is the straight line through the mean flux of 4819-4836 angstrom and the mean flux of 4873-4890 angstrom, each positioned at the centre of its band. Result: -0.07 mag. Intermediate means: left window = 9.28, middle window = 10.1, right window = 9.65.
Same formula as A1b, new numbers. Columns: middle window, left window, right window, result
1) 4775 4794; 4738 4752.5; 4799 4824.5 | 0.190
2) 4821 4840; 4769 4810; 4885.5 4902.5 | 0.005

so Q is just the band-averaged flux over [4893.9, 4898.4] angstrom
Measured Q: 11.1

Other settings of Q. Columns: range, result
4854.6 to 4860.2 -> 9.78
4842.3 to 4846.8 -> 9.39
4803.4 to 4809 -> 9.89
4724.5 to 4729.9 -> 10.3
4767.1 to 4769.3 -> 8.6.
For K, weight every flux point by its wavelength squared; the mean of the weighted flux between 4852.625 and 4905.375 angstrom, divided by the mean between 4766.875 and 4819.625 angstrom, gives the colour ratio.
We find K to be 1.2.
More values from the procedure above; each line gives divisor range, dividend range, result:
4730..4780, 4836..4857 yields 1.10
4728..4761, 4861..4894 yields 1.04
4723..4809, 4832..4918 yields 1.13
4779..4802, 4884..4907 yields 1.23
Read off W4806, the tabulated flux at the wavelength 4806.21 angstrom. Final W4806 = 9.82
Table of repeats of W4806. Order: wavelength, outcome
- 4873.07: 10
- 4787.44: 8.58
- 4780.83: 7.34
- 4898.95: 10.8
